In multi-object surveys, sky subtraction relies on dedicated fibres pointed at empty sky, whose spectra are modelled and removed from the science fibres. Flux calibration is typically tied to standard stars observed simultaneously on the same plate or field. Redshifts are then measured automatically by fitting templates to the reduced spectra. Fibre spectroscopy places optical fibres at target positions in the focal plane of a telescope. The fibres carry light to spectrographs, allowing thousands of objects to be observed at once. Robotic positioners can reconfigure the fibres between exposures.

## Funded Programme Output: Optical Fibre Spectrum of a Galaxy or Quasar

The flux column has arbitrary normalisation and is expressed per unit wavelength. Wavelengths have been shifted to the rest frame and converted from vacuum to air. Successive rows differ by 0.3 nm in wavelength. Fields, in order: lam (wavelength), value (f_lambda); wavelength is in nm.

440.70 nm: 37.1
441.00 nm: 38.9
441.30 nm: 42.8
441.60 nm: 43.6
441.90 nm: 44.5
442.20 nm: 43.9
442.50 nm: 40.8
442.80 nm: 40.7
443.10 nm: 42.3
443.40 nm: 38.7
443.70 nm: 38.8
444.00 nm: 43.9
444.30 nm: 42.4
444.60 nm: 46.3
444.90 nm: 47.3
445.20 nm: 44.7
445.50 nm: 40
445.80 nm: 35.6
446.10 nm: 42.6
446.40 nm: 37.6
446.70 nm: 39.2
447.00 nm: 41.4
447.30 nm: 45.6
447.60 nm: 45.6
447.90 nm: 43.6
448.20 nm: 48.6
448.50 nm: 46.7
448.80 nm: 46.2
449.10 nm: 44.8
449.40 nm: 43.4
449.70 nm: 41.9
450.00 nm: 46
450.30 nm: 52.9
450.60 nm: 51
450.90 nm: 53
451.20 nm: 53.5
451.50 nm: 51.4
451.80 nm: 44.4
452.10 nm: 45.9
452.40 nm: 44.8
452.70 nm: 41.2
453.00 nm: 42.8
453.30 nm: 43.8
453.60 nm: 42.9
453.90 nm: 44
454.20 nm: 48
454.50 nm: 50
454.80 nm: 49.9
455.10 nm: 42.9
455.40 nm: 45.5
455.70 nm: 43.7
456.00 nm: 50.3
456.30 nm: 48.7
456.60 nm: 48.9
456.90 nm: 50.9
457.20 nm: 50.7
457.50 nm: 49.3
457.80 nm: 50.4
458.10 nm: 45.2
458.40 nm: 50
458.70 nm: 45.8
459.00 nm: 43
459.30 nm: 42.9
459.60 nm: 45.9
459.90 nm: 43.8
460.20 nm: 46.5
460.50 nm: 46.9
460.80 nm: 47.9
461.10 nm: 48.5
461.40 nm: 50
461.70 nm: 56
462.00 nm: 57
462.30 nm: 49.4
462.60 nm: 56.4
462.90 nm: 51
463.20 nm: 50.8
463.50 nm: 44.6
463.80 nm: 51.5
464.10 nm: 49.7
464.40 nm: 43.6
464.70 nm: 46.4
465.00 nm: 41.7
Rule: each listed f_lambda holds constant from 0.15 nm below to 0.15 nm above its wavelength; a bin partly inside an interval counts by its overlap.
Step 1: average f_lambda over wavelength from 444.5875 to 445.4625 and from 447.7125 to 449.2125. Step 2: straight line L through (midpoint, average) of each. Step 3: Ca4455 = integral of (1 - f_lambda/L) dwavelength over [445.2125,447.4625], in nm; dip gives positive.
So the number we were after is 0.25 nm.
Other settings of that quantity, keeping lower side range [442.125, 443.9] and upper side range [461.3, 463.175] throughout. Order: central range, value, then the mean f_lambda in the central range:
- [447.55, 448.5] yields -0.044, 46.1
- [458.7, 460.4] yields 0.227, 44.6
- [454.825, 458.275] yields 0.112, 48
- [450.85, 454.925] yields 0.044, 46.7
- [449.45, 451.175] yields -0.129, 49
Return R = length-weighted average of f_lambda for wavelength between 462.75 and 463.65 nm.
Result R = 48.8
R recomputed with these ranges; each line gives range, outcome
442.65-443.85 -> 40.1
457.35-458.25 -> 48.3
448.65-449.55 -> 44.8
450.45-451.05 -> 52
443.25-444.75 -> 42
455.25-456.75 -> 47.4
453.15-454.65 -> 45.7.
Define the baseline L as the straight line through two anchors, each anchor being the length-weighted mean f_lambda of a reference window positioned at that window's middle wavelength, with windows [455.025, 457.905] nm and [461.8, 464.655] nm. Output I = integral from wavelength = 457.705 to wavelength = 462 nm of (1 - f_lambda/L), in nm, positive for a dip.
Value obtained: 0.15 nm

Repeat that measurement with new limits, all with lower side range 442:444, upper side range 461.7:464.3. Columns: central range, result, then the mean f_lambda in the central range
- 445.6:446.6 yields 0.10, 38.7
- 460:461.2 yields 0.07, 47.3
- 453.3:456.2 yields 0.06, 46.3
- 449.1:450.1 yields 0.02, 43.8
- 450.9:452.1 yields -0.11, 49.7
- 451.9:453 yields 0.05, 43.8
